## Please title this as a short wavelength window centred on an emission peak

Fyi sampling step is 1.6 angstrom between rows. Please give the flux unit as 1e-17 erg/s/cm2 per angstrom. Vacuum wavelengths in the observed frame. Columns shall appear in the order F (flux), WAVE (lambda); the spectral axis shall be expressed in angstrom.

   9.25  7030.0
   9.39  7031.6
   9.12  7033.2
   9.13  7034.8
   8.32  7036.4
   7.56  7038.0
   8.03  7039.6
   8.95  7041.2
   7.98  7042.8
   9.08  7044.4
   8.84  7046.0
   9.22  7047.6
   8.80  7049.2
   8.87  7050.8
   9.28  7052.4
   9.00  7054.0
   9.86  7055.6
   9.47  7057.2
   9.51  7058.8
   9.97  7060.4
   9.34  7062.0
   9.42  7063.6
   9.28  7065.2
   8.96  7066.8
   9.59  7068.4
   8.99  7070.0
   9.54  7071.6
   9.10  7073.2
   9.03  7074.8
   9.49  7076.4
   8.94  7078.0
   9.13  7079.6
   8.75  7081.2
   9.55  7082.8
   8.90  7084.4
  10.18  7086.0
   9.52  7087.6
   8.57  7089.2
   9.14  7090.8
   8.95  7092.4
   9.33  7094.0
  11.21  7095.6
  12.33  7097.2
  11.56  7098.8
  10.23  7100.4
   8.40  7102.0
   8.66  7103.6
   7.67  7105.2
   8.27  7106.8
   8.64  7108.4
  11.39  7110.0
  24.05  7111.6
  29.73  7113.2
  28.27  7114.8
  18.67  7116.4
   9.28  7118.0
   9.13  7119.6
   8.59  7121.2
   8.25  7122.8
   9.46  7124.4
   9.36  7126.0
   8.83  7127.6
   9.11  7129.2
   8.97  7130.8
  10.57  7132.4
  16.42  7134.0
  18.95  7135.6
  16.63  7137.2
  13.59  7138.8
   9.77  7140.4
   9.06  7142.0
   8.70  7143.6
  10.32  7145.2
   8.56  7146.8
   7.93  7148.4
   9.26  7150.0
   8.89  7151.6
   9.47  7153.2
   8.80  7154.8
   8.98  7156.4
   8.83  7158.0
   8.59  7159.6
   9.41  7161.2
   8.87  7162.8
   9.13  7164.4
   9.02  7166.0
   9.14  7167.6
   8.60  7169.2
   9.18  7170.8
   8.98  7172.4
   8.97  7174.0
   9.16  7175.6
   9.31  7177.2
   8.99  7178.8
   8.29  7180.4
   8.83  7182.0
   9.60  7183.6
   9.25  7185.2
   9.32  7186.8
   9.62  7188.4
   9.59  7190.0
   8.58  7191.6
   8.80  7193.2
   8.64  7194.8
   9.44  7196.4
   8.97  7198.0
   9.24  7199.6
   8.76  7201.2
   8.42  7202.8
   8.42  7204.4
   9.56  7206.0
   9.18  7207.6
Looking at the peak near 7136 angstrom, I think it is [N II] 6583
